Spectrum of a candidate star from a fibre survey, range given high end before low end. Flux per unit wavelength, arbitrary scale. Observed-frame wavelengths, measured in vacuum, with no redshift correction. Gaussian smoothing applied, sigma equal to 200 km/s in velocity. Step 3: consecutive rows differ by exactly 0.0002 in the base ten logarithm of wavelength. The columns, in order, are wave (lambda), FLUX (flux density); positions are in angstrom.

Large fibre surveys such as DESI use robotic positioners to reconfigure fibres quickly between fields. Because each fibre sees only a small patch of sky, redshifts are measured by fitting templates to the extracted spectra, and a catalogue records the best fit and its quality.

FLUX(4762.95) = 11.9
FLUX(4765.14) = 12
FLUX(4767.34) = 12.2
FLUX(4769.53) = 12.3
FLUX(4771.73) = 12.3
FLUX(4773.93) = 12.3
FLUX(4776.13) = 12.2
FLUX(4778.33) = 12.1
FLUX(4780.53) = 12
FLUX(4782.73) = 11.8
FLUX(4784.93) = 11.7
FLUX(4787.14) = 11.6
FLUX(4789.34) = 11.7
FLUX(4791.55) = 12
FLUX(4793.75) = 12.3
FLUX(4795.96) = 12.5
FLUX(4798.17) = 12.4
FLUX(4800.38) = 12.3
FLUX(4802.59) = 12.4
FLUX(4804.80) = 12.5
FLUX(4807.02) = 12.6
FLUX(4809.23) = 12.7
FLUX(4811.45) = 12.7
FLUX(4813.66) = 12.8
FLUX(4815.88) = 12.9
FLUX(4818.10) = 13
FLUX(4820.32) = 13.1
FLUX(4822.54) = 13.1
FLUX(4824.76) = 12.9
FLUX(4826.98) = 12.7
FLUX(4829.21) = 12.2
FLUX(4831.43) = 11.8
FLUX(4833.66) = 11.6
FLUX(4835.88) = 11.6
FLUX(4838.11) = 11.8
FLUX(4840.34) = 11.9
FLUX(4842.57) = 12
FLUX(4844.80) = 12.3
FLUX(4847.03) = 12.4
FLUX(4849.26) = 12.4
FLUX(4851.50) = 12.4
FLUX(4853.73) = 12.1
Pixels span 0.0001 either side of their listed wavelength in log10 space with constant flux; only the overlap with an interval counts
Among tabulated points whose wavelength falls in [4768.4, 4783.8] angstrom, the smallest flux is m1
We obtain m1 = 11.8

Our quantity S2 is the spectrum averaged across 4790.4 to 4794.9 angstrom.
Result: 12.2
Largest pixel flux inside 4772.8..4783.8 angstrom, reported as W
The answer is 12.3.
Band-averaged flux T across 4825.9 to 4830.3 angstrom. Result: 12.4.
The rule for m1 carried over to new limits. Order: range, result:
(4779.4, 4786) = 11.7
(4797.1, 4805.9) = 12.3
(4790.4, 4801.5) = 12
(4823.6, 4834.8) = 11.6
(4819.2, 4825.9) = 12.9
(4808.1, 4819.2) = 12.7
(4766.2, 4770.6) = 12.2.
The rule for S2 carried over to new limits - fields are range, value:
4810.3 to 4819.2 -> 12.8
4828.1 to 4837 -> 11.8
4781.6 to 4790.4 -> 11.7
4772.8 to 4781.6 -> 12.1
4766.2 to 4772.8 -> 12.3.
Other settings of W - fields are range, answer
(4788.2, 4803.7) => 12.5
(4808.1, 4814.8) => 12.8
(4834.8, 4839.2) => 11.8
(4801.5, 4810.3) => 12.7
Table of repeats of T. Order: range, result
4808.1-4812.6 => 12.7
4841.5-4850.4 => 12.3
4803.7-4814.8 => 12.7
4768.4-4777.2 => 12.3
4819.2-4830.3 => 12.8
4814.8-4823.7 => 13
